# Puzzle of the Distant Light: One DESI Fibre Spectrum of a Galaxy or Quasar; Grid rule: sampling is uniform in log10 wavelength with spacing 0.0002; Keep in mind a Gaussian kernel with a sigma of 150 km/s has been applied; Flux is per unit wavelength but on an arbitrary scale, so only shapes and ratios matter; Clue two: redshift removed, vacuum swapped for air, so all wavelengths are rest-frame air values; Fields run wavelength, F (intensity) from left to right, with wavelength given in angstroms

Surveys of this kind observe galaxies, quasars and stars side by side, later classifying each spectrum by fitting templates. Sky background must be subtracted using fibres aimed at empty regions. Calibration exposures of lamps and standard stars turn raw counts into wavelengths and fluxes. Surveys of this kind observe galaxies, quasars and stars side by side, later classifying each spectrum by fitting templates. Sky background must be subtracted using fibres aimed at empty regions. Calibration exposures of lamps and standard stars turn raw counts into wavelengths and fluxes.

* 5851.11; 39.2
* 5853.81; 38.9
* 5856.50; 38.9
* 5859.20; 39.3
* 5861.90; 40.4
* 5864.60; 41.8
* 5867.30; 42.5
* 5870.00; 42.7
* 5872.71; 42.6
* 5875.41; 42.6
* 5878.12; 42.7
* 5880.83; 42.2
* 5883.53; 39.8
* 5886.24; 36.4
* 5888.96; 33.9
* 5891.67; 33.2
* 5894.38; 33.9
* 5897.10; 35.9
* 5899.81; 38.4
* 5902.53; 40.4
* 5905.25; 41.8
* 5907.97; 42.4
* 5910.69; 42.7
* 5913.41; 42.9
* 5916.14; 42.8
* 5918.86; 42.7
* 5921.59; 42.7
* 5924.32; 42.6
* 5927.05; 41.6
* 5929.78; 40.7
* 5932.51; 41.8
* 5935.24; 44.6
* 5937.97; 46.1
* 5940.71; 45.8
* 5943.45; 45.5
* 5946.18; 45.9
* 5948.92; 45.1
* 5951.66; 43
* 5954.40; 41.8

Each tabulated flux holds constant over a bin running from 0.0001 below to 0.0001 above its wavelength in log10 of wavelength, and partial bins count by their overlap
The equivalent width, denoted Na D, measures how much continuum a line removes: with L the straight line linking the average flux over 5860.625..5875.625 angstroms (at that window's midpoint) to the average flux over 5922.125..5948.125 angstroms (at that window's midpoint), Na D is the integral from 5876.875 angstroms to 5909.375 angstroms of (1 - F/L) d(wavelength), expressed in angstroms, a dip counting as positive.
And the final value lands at 3.3 angstroms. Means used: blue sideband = 42.1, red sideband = 43.8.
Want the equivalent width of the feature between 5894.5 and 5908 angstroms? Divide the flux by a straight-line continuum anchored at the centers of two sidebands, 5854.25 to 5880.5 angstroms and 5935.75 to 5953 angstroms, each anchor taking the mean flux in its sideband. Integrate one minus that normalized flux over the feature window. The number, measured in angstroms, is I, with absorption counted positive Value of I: 1.3 angstroms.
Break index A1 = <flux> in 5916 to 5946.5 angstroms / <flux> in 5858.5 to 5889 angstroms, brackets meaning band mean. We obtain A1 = 1.06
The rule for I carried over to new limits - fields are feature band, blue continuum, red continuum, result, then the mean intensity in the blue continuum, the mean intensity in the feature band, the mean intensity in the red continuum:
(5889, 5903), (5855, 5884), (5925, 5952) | 2.2 angstroms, 41.5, 35.9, 44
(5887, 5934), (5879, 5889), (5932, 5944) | 2.1 angstroms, 38.8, 40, 44.9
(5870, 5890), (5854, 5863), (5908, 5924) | 0.2 angstroms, 39.4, 40.3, 42.7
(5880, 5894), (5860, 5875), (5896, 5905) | 1.2 angstroms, 41.9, 36.7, 38.8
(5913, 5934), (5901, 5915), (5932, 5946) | 0.6 angstroms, 42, 42.2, 45.1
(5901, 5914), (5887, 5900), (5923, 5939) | -1.4 angstroms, 34.8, 41.9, 42.9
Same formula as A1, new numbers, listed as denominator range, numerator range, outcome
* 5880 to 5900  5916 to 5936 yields 1.16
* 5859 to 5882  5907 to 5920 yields 1.02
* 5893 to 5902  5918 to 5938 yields 1.17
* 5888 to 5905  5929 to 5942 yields 1.21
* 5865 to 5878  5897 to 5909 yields 0.94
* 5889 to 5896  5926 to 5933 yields 1.23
